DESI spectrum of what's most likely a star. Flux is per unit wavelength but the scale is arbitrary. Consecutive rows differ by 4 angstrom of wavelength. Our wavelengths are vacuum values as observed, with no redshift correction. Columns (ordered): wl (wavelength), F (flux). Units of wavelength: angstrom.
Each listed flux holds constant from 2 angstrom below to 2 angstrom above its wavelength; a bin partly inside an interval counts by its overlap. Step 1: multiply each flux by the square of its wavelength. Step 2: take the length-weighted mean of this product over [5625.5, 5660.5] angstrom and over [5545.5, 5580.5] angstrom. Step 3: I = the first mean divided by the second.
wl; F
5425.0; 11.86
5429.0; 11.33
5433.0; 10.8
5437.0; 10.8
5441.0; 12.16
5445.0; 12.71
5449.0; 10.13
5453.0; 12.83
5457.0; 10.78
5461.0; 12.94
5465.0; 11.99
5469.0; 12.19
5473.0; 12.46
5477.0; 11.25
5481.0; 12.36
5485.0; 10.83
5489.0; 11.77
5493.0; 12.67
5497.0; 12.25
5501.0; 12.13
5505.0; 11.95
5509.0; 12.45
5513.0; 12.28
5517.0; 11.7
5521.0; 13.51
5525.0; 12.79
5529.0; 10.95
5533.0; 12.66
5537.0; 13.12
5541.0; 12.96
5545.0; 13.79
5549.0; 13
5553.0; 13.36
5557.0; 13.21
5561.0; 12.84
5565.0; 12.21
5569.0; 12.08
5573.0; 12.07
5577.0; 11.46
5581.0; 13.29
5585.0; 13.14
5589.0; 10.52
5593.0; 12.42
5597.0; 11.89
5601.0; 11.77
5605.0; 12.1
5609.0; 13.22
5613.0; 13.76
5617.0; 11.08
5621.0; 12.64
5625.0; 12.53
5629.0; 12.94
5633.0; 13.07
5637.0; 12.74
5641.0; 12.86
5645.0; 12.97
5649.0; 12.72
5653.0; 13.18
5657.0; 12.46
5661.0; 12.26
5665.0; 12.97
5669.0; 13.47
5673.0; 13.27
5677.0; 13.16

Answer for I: 1.05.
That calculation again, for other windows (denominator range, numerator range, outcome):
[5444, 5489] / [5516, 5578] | 1.10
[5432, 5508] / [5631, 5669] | 1.15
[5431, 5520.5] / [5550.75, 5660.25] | 1.10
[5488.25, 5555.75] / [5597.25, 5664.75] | 1.04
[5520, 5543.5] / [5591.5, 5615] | 1.02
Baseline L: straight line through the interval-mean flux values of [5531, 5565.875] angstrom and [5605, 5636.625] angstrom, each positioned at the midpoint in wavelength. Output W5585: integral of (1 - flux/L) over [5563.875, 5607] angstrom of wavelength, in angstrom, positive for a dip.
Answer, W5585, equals 2.6 angstrom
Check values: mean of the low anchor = 13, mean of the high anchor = 12.7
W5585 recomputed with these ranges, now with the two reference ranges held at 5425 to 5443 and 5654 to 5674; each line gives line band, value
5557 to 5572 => -0.3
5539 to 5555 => -1.6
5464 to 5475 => -0.6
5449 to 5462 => -0.4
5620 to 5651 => -0.3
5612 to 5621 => 0.2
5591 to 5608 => 0.5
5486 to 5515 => -0.9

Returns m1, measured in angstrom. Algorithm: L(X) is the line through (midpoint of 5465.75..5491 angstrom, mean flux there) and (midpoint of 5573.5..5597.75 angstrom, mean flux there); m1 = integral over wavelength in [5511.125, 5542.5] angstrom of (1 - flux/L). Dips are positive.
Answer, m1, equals -1.4 angstrom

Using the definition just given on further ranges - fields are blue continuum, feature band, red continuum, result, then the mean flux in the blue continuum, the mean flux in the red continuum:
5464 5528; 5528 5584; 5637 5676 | -1.1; 12.1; 12.9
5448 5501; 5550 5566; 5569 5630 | -1.0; 11.9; 12.3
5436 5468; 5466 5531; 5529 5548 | 1.6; 11.8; 12.9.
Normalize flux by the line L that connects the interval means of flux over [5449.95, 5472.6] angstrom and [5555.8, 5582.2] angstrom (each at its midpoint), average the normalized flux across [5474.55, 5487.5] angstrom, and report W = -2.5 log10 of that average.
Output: 0.06 mag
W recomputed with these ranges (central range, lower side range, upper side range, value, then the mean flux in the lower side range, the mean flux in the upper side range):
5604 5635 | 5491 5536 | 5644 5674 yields 0.00 mag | 12.3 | 12.9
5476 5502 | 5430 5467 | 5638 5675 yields 0.00 mag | 11.7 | 12.9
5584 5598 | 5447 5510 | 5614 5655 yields 0.05 mag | 11.9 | 12.7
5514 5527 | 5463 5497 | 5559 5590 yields -0.05 mag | 12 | 12.3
